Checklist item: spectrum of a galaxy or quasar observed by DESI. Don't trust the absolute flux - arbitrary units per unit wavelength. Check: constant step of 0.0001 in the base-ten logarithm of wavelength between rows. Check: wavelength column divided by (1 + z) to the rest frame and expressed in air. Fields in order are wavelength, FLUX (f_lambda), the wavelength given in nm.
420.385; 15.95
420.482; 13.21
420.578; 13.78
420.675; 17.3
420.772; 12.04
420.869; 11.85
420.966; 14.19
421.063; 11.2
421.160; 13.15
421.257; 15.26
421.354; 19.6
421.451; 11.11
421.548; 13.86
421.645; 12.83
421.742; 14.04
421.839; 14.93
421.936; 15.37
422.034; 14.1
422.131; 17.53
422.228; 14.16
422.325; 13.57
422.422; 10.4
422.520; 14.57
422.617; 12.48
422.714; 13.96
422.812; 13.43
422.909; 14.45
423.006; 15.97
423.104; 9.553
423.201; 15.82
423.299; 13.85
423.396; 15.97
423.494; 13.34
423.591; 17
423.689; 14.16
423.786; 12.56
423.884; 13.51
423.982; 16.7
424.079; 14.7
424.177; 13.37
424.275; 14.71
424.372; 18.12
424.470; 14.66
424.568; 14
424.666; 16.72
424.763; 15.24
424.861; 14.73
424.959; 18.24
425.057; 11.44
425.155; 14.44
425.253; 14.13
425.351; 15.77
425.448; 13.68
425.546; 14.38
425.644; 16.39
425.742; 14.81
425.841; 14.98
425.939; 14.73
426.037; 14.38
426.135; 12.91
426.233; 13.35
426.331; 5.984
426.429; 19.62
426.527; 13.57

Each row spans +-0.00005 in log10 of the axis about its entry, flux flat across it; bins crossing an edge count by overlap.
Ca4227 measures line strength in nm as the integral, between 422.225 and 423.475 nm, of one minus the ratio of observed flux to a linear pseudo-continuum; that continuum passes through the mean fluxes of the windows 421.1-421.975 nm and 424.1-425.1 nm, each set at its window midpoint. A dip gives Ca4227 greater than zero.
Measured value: 0.088 nm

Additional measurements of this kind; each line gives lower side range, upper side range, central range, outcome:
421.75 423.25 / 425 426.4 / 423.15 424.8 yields -0.124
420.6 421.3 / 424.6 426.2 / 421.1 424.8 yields -0.084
